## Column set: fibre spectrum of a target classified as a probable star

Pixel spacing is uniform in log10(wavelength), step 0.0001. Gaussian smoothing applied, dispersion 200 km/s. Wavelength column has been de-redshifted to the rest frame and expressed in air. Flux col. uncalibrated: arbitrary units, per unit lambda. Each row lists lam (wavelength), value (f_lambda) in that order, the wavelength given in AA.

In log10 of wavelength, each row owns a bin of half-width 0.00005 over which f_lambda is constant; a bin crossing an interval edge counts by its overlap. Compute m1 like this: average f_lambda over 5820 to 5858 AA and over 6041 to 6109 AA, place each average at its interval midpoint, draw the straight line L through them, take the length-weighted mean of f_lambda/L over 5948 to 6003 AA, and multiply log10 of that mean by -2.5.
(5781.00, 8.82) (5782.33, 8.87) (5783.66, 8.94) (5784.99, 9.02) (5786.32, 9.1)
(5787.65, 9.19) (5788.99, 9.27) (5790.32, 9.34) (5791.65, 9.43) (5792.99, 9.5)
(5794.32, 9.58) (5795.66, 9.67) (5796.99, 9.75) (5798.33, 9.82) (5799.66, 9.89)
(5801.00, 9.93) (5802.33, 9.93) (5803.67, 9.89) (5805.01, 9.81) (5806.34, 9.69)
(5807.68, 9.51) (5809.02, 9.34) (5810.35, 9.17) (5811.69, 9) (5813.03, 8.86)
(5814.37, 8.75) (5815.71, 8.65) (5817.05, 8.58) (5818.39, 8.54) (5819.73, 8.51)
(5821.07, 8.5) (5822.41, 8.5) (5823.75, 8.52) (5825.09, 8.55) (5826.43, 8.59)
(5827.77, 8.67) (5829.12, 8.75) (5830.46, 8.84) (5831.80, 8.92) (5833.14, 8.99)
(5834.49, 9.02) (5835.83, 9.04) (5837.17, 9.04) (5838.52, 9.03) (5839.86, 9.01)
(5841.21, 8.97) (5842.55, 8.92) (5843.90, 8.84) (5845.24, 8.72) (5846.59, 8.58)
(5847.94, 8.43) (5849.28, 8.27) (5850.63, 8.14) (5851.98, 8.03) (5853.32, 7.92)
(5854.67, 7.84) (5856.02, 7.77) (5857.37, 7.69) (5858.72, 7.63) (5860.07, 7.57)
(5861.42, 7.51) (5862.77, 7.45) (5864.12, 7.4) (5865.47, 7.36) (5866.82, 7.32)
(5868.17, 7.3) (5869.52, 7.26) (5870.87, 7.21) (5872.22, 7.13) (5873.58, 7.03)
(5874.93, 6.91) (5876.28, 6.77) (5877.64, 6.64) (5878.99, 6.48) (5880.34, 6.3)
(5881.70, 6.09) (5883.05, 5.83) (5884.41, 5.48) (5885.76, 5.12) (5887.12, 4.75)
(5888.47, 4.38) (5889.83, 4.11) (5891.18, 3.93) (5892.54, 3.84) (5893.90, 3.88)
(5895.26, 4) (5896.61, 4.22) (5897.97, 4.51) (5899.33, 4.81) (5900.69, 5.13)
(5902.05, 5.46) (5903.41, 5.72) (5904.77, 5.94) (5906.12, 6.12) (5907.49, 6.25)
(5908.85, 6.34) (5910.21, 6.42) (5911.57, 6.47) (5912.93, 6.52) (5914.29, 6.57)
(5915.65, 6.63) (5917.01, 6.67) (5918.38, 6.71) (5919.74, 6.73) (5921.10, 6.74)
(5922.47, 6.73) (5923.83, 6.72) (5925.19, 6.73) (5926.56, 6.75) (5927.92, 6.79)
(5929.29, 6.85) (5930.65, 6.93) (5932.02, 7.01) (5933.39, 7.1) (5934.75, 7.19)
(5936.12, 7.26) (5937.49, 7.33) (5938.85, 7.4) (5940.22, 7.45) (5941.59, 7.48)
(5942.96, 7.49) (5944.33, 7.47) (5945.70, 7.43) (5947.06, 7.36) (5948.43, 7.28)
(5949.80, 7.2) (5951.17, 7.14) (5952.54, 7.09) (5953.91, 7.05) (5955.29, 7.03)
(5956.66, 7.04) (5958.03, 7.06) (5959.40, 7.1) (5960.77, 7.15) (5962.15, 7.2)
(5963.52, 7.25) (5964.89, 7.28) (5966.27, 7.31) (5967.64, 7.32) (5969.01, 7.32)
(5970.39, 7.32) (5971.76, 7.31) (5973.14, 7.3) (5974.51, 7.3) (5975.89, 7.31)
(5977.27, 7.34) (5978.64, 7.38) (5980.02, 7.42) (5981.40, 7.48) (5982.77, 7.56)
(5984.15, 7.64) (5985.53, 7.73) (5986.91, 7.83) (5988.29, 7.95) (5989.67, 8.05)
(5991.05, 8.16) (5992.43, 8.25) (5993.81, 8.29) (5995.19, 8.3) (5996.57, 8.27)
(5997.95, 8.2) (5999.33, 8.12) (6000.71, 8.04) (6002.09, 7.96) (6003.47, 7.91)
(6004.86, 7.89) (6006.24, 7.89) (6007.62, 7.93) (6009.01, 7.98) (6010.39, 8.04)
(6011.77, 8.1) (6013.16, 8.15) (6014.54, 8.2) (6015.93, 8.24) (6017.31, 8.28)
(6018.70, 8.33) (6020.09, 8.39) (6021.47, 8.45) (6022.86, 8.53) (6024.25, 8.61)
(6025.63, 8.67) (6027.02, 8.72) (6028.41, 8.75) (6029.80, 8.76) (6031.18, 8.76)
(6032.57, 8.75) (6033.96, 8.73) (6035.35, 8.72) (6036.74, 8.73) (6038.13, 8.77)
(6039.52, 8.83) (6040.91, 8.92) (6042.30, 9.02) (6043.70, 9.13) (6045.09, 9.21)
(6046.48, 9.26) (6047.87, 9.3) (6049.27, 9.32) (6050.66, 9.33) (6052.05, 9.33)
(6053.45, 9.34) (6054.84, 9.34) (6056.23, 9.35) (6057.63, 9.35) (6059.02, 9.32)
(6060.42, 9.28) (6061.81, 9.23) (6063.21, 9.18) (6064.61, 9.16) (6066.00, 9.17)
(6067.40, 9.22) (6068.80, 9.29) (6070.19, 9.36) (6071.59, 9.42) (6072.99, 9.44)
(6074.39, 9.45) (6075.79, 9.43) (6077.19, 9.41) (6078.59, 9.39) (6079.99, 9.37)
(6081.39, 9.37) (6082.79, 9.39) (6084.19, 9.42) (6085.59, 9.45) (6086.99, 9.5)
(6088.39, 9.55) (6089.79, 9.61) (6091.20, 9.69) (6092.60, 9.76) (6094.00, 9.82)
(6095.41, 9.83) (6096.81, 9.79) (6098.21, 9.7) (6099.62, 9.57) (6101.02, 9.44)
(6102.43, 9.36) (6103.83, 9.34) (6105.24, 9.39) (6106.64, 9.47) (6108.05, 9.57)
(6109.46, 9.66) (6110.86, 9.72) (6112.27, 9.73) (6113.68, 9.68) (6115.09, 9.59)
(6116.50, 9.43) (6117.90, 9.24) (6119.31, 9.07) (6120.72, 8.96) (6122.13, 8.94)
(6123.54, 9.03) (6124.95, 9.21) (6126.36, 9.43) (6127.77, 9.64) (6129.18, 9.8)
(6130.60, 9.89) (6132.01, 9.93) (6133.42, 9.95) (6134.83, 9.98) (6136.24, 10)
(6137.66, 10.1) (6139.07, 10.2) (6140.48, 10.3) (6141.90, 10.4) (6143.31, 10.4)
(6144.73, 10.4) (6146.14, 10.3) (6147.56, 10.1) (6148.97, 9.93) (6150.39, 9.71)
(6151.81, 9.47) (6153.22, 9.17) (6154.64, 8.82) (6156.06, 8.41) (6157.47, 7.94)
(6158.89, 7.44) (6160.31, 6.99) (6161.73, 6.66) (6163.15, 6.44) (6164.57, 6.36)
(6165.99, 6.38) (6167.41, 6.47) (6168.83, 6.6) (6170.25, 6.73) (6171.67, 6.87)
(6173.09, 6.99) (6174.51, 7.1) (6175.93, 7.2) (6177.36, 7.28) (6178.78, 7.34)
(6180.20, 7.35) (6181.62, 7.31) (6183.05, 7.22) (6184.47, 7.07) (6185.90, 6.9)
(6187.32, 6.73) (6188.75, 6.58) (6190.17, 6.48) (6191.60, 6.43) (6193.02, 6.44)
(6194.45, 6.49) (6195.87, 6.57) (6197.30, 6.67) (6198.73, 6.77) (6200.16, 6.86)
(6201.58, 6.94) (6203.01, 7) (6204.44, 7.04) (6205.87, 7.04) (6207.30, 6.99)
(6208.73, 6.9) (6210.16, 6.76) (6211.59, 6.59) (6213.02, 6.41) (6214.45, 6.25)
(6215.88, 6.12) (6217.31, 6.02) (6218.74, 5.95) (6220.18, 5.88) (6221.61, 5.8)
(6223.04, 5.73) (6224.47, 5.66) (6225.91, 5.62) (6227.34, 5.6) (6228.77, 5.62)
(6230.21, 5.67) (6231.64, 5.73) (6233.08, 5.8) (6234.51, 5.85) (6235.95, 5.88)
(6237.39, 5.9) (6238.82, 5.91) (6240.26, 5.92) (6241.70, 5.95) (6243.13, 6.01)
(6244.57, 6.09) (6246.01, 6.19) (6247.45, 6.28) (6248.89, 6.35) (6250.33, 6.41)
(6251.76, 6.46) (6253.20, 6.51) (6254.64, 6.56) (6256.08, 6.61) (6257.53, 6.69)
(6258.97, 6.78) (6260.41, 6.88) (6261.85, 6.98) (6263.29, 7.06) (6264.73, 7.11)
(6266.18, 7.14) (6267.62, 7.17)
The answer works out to 0.20 mag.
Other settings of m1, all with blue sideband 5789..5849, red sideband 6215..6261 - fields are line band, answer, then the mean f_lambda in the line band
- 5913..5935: 0.221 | 6.79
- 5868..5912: 0.450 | 5.67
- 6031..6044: -0.175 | 8.82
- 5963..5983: 0.089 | 7.34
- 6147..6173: -0.171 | 7.77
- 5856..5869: 0.172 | 7.48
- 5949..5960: 0.146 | 7.09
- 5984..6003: -0.033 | 8.07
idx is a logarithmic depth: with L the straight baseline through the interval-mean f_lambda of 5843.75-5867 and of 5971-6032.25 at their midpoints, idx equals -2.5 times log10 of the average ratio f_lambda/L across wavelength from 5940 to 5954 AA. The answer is 0.10 mag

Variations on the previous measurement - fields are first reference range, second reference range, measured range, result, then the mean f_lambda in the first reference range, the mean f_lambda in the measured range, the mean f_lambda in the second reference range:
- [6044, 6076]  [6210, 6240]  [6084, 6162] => -0.18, 9.3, 9.48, 5.92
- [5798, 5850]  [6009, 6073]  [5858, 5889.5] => 0.33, 8.98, 6.62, 8.89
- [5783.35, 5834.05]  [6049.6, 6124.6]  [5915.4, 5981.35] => 0.28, 9.14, 7.14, 9.42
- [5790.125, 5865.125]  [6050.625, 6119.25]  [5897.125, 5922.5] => 0.42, 8.79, 6.1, 9.45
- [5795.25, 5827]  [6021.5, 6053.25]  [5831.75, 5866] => 0.10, 9.16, 8.3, 8.91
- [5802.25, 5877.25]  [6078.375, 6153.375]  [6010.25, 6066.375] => 0.05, 8.37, 8.86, 9.66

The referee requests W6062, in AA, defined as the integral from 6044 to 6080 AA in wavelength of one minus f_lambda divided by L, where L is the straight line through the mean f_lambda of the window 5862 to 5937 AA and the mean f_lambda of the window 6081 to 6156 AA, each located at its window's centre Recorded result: -2.3 AA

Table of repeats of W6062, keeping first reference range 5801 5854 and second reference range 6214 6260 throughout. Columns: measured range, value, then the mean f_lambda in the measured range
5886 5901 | 7.3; 4.33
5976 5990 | 0.3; 7.61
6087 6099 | -4.5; 9.7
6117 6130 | -4.6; 9.27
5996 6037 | -4.2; 8.33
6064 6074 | -2.9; 9.3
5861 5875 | 2.1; 7.27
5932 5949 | 1.6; 7.34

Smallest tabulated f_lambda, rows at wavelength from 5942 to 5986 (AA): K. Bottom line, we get 7.03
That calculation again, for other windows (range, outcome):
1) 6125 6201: 6.36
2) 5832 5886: 5.12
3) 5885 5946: 3.84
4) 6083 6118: 9.24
